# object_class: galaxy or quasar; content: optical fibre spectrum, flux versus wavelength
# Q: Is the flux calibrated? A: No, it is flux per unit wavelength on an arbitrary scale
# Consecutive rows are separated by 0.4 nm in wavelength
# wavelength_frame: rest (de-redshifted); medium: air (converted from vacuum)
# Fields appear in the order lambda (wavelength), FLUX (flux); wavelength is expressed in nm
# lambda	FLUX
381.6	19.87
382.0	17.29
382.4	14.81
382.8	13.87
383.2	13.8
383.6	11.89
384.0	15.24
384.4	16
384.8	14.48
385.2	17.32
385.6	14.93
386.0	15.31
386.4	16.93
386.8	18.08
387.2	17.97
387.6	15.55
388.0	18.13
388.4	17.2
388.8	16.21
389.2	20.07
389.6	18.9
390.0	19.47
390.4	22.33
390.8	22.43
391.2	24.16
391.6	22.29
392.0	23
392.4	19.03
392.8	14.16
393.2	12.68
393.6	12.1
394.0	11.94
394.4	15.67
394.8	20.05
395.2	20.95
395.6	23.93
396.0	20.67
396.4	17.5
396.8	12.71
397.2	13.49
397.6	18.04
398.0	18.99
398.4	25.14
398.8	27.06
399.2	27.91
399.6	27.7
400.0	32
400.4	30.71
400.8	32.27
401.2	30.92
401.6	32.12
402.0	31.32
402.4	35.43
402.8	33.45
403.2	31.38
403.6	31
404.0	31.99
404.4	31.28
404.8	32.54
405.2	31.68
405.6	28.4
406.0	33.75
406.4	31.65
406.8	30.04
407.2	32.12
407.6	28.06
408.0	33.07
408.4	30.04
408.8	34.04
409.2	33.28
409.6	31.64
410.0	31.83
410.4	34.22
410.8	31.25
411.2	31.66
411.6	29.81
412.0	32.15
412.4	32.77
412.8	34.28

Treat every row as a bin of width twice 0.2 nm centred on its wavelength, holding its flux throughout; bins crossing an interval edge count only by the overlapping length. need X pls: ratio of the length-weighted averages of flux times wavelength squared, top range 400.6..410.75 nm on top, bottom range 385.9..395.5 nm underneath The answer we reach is 1.9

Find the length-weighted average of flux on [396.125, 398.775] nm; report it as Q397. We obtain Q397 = 18.4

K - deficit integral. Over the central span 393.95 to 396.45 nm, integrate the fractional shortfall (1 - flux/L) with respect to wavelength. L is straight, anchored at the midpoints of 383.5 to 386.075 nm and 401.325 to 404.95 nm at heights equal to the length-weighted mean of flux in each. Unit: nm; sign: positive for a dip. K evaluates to 0.58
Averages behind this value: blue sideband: 15.1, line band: 19.1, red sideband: 32.2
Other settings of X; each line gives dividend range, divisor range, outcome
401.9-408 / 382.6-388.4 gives 2.22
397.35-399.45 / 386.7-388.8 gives 1.43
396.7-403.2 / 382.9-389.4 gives 1.81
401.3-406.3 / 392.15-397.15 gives 2.00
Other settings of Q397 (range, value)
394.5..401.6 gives 23.7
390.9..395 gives 17.6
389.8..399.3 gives 19.3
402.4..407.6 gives 31.6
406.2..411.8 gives 31.6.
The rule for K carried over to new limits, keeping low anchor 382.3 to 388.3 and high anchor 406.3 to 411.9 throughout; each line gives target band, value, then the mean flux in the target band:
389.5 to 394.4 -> 0.37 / 18.4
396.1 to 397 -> 0.29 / 15.7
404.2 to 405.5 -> -0.13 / 31.6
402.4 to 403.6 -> -0.22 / 32.7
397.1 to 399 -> 0.26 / 20.9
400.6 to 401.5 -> -0.19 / 31.7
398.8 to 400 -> -0.16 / 28.4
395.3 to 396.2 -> 0.02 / 22.1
